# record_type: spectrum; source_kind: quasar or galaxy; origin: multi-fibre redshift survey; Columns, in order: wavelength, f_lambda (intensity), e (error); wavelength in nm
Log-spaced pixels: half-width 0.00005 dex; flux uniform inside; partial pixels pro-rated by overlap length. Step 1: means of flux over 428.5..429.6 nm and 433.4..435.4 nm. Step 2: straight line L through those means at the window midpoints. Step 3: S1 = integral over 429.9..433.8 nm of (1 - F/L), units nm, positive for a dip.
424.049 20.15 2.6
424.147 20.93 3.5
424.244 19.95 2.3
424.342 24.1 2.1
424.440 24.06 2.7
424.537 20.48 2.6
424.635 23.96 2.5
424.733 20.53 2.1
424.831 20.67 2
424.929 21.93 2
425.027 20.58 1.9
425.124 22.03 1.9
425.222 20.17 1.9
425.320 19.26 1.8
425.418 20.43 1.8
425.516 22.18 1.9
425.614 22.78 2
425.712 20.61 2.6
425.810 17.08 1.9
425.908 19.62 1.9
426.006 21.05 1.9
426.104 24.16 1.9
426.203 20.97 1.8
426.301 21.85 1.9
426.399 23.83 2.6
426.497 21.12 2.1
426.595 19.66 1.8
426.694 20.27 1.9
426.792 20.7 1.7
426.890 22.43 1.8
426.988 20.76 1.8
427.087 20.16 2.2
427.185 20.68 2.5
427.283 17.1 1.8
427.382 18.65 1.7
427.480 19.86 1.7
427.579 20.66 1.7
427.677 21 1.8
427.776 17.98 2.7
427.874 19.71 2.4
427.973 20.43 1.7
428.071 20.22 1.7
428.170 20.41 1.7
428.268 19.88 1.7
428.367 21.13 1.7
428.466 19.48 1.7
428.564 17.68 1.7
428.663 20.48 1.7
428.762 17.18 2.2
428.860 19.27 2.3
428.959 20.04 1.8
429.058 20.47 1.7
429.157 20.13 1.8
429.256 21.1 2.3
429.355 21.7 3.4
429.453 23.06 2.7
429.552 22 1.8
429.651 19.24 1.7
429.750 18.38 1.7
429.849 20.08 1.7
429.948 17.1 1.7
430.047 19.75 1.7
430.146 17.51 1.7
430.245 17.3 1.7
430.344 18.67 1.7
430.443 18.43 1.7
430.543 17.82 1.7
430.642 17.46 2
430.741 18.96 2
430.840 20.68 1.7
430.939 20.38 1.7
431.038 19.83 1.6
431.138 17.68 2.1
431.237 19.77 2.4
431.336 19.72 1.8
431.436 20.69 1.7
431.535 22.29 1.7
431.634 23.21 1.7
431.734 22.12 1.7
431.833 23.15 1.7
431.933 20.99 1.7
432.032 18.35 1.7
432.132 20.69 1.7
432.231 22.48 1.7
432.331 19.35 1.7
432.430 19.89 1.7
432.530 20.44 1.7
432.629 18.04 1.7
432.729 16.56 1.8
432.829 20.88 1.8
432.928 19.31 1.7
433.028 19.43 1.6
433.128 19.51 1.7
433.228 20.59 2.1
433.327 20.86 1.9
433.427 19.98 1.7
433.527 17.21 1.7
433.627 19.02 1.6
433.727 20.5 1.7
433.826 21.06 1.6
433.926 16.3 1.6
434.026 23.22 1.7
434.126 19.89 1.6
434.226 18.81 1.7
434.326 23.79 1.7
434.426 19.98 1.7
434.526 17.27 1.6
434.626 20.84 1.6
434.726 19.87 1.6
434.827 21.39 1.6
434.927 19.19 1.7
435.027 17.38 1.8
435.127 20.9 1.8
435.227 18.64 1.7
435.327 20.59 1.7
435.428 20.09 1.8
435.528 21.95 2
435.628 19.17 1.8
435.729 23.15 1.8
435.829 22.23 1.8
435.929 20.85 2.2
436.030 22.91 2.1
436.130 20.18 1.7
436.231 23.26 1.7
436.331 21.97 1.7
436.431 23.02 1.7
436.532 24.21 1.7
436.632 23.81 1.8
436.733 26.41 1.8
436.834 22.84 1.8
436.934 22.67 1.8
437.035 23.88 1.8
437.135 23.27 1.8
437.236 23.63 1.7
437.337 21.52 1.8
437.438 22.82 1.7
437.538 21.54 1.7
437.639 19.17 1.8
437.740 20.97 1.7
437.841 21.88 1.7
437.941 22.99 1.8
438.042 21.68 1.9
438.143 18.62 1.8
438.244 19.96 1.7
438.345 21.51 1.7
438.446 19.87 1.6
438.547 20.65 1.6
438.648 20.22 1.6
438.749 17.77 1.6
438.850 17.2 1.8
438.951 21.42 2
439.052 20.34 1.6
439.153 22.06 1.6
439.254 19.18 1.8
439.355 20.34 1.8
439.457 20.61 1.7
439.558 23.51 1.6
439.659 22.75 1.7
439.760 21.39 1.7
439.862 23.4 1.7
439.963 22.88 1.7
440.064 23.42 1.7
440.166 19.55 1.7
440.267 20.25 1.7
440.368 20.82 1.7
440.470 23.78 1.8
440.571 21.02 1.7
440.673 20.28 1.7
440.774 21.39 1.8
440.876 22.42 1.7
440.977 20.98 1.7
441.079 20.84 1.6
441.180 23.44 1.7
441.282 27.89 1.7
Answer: 0.069 nm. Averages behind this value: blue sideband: 20.3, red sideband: 19.8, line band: 19.7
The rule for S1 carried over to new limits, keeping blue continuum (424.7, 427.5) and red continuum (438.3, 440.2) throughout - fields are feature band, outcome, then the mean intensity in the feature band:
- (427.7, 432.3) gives 0.20 nm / 19.9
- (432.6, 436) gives 0.15 nm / 20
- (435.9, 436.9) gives -0.10 nm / 23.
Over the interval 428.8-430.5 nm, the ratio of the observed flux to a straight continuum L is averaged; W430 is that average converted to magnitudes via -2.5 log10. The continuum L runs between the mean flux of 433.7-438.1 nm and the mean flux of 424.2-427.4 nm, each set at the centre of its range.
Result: 0.08 mag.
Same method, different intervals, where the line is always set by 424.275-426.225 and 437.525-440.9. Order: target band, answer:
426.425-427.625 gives 0.05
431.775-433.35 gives 0.06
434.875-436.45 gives 0.01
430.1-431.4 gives 0.13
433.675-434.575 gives 0.05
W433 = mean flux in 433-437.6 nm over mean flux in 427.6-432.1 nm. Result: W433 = 1.1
